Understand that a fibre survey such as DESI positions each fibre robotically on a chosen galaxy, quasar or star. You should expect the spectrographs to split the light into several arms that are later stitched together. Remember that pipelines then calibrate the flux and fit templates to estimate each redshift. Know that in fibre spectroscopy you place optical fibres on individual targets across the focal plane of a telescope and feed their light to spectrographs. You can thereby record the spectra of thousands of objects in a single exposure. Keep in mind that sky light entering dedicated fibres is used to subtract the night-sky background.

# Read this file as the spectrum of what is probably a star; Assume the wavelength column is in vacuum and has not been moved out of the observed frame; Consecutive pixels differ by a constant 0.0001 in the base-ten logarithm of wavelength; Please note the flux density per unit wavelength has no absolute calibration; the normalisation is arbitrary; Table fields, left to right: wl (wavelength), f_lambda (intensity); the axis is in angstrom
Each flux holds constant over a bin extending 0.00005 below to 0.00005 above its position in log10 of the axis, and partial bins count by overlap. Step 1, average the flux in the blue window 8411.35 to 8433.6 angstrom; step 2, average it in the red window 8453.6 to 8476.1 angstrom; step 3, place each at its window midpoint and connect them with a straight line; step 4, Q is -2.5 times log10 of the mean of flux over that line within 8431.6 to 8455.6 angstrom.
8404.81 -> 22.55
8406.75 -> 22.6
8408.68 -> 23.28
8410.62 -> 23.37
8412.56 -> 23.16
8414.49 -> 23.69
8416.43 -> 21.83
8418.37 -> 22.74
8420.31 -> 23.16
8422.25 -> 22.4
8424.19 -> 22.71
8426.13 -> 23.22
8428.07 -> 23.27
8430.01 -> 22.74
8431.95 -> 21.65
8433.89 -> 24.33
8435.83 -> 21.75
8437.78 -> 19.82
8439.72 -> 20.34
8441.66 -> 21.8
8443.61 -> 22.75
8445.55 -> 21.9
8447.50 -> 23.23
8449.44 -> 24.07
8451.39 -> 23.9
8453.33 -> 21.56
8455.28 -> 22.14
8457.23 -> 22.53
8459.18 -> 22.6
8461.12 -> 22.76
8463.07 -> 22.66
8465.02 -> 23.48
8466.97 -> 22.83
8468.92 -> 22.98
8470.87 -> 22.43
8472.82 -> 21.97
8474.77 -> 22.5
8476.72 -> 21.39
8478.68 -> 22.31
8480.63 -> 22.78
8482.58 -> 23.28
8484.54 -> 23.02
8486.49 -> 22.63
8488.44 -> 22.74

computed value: 0.02 mag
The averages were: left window 22.8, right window 22.6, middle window 22.3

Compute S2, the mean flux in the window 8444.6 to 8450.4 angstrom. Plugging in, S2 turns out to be 23.1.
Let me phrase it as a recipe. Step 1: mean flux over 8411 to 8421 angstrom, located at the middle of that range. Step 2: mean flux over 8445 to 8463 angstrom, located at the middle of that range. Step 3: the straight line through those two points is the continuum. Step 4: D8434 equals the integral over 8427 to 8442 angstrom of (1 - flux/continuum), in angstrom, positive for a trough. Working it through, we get 0.57 angstrom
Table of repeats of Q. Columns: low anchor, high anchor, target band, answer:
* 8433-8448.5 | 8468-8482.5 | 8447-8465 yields -0.033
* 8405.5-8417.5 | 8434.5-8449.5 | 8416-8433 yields -0.008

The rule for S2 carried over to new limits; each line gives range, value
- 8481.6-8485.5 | 23.1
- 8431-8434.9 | 23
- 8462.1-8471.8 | 22.9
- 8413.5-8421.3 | 22.9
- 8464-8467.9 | 23.1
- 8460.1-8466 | 23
